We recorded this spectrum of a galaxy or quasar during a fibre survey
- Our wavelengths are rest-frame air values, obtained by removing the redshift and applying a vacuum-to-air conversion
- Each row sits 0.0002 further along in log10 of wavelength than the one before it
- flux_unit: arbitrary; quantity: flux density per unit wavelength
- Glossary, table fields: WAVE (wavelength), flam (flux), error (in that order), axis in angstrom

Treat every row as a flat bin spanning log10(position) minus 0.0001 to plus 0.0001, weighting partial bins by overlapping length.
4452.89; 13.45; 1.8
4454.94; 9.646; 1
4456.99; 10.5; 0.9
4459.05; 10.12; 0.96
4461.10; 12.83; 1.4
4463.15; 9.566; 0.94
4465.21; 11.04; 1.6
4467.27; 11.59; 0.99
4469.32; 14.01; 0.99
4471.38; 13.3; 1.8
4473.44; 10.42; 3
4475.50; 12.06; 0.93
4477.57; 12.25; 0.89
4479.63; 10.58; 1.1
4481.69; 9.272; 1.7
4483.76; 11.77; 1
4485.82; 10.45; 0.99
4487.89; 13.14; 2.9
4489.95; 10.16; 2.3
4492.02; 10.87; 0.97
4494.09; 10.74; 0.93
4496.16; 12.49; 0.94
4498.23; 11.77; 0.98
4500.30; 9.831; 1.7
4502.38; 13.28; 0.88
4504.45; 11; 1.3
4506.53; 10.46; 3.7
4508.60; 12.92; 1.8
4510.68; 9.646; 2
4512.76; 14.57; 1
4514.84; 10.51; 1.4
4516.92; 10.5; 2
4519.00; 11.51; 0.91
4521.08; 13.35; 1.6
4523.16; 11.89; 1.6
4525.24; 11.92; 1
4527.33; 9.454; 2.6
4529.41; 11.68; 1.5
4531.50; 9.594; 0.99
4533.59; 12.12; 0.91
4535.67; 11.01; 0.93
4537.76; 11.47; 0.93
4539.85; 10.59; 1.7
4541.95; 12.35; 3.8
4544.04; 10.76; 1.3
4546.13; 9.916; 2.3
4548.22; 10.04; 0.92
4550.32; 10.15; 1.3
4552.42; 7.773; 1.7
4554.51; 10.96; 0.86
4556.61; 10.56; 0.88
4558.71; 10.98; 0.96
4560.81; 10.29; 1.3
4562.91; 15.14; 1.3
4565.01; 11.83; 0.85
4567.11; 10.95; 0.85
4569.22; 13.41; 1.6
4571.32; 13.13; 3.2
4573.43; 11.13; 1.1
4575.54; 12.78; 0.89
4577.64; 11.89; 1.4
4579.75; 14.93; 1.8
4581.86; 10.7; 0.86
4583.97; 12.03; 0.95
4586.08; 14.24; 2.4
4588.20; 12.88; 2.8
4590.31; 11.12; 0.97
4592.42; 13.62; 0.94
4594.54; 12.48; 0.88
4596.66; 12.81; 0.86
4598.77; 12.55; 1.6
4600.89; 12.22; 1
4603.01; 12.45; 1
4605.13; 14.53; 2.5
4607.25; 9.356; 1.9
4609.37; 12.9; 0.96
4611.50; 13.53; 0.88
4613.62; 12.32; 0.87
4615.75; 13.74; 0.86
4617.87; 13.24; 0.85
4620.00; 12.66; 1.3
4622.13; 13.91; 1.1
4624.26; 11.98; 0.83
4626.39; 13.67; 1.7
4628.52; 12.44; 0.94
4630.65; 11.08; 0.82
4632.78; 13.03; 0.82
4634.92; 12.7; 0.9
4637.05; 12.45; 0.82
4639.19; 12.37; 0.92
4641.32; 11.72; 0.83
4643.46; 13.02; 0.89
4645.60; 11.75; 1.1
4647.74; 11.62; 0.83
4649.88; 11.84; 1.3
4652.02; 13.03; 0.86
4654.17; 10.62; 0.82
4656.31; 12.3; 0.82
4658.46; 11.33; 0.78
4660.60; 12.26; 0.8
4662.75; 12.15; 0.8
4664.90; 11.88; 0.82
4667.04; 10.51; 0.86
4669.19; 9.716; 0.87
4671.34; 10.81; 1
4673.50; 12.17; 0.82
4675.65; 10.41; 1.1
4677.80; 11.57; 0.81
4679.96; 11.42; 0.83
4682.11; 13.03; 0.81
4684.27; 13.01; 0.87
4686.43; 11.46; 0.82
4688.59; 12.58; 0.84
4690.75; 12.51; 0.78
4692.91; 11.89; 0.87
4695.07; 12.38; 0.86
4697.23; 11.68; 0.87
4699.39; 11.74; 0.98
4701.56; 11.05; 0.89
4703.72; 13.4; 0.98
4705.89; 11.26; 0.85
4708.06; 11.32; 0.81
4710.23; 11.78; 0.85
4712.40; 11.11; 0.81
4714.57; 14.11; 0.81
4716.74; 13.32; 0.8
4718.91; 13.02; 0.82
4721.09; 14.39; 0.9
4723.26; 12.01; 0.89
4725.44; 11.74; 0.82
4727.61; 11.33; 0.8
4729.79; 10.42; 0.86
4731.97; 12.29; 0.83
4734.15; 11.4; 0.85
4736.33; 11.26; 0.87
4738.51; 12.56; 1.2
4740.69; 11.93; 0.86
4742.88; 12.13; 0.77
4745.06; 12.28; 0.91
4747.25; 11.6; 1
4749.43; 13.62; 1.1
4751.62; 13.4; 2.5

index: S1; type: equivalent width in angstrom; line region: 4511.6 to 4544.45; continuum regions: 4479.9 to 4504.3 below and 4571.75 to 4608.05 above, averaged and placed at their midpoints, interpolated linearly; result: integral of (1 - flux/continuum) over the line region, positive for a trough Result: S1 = 0.6 angstrom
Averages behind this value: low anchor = 11.2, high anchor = 12.5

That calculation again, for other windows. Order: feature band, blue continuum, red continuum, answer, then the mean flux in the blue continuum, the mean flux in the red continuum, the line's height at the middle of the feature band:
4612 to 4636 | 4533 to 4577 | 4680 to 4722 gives -2.1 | 11.3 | 12.3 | 11.8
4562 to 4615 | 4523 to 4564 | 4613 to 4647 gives -3.6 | 10.9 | 12.6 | 11.8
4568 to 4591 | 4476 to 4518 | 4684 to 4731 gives -1.9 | 11.3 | 12.1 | 11.6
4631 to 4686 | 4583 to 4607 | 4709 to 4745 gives 2.6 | 12.7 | 12.2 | 12.4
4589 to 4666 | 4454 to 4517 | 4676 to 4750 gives -3.8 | 11.3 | 12.1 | 11.8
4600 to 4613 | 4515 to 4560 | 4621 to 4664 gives -0.8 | 10.9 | 12.3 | 11.8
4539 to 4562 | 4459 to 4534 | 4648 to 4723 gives 2.3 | 11.4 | 12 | 11.6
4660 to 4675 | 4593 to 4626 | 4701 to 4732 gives 1.4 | 12.7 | 12.2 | 12.4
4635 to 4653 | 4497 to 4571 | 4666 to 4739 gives -0.9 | 11.3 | 11.9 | 11.7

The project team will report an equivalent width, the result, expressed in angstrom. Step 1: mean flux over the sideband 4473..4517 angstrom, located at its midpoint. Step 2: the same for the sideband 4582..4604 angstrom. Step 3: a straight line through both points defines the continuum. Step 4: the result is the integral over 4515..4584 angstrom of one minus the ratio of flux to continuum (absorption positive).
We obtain 3.6 angstrom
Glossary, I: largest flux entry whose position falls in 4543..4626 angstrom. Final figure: 15.14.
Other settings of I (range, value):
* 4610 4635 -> 13.91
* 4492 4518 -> 14.57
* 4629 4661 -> 13.03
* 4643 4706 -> 13.4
